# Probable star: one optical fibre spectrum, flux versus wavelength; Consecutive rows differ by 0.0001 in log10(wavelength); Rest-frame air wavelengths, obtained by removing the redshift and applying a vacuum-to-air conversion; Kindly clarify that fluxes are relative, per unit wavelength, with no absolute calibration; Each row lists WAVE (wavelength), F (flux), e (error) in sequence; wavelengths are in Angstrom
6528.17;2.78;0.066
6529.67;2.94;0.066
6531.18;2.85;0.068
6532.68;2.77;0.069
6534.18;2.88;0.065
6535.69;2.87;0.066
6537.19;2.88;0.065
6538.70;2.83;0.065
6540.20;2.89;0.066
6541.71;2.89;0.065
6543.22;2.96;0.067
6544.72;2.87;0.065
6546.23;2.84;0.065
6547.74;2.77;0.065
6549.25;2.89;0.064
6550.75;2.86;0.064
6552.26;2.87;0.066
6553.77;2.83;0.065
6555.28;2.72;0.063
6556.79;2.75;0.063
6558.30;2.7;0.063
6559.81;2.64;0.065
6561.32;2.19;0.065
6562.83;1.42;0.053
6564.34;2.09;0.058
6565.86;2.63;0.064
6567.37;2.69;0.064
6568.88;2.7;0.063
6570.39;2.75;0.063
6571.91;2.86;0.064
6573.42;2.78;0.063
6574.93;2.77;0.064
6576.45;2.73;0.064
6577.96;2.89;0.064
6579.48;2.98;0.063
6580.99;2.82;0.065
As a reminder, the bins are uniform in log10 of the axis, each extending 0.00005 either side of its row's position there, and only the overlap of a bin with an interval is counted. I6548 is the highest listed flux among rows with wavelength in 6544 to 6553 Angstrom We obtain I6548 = 2.89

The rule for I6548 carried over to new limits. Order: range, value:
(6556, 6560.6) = 2.75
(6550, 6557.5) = 2.87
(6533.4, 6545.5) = 2.96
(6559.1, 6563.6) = 2.64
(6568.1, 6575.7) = 2.86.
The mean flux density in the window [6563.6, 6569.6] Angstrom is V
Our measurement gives 2.53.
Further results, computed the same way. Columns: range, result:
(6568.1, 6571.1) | 2.73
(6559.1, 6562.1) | 2.4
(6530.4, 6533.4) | 2.81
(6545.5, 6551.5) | 2.84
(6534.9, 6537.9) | 2.87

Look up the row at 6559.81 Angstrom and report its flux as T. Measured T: 2.64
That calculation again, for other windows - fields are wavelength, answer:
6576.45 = 2.73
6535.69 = 2.87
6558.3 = 2.7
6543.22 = 2.96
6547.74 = 2.77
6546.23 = 2.84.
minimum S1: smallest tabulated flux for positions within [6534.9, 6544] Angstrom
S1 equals 2.83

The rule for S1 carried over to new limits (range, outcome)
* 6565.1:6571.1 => 2.63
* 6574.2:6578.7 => 2.73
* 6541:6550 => 2.77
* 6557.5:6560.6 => 2.64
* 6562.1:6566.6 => 1.42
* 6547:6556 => 2.72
